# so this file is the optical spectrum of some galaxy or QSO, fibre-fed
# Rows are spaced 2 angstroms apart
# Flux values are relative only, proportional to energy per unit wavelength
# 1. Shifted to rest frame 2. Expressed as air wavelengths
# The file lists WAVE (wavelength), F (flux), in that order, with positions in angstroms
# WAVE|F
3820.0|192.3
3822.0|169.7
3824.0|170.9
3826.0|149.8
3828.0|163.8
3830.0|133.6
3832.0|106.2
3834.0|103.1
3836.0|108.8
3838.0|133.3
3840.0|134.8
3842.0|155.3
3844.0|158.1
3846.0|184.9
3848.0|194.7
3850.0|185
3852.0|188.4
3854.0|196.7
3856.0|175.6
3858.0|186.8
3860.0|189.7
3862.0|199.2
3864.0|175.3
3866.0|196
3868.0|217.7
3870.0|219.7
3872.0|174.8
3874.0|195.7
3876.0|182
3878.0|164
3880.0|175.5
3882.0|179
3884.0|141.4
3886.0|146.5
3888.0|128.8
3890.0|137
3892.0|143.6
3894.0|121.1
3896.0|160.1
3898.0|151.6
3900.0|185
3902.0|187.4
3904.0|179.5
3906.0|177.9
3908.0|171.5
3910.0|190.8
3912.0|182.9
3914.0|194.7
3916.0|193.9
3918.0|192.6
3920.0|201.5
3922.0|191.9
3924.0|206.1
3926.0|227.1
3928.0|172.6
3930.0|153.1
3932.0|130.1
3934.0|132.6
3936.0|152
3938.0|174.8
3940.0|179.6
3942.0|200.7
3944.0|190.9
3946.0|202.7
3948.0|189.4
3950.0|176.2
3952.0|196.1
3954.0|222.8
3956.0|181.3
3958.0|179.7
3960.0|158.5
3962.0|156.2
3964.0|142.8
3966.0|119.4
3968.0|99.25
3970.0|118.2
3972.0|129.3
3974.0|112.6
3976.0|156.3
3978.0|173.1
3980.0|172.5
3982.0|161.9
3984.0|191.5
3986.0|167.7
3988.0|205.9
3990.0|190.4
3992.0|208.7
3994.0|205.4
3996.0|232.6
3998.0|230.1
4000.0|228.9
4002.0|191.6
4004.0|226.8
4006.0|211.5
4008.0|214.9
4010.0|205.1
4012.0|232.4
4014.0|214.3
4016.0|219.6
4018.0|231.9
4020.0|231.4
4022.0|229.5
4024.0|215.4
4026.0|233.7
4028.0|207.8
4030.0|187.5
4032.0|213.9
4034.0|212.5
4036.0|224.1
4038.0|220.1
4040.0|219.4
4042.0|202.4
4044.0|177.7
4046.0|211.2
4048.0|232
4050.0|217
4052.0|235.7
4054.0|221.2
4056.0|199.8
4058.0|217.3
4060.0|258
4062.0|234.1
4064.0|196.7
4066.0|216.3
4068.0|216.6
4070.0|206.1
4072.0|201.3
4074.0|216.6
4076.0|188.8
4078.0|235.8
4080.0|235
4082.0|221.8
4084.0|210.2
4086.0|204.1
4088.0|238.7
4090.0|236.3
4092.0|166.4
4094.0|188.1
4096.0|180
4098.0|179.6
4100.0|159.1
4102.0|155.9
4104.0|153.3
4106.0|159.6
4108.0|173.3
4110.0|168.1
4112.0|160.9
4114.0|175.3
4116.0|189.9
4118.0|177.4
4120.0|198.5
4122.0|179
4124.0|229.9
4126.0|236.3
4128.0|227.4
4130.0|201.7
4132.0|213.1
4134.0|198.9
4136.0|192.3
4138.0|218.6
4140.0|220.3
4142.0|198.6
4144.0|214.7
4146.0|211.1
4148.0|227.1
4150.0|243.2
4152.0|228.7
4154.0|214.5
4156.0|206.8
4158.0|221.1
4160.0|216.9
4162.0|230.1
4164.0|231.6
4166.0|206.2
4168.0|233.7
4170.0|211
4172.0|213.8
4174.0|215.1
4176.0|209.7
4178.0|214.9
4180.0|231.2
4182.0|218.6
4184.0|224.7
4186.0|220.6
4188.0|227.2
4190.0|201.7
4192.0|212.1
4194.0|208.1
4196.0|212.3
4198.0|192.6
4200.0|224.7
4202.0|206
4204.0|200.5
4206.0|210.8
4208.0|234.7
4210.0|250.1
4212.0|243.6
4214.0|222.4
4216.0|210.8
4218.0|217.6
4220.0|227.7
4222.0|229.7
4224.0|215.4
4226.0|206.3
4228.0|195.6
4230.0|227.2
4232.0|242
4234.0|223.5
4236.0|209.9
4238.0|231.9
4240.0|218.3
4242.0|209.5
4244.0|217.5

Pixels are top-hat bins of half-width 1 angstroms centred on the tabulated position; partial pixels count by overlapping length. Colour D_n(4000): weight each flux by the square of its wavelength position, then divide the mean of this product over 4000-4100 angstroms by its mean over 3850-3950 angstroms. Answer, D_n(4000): 1.3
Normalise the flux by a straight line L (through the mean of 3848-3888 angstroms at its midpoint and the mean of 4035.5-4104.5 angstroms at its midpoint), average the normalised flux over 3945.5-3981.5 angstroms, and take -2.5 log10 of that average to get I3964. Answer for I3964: 0.213 mag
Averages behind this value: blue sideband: 183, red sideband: 208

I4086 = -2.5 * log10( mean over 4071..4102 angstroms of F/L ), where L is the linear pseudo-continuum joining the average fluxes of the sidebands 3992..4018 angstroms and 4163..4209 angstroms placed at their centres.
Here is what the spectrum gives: 0.07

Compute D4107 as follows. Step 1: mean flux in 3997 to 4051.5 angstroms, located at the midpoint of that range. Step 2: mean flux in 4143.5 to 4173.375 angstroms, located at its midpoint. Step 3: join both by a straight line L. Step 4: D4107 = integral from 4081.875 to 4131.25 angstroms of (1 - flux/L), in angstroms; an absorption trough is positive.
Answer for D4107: 6.47 angstroms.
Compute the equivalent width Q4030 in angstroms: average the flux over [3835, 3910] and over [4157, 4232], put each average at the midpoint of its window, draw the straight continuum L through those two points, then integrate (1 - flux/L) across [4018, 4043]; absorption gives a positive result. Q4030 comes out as -3.0 angstroms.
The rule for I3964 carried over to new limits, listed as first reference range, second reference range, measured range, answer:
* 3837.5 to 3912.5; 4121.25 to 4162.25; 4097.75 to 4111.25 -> 0.272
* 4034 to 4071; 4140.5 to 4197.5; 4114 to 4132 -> 0.070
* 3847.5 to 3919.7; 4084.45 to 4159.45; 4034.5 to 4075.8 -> -0.121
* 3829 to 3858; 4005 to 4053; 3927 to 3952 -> 0.091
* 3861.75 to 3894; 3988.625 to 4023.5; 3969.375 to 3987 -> 0.323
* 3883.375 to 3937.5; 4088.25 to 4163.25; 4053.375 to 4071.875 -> -0.145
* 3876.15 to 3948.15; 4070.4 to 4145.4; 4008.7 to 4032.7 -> -0.173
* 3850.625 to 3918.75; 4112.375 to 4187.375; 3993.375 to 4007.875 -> -0.136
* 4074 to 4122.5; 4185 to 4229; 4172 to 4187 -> -0.045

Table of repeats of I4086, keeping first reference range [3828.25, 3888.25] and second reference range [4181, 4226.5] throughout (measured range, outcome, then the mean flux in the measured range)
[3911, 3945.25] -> -0.02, 181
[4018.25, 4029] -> -0.17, 224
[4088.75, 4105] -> 0.14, 178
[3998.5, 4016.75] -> -0.14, 216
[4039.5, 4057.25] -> -0.09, 213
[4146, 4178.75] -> -0.04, 220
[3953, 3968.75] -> 0.16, 158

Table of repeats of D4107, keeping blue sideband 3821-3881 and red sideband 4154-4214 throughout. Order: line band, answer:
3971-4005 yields 0.4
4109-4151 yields 1.3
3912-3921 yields -0.8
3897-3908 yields 0.1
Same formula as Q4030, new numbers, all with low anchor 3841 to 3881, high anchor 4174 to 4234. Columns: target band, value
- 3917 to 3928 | -0.54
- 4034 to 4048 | -0.55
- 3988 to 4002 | -1.05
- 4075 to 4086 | -0.55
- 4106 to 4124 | 2.61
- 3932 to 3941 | 1.70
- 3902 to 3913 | 0.52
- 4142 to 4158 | -0.45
